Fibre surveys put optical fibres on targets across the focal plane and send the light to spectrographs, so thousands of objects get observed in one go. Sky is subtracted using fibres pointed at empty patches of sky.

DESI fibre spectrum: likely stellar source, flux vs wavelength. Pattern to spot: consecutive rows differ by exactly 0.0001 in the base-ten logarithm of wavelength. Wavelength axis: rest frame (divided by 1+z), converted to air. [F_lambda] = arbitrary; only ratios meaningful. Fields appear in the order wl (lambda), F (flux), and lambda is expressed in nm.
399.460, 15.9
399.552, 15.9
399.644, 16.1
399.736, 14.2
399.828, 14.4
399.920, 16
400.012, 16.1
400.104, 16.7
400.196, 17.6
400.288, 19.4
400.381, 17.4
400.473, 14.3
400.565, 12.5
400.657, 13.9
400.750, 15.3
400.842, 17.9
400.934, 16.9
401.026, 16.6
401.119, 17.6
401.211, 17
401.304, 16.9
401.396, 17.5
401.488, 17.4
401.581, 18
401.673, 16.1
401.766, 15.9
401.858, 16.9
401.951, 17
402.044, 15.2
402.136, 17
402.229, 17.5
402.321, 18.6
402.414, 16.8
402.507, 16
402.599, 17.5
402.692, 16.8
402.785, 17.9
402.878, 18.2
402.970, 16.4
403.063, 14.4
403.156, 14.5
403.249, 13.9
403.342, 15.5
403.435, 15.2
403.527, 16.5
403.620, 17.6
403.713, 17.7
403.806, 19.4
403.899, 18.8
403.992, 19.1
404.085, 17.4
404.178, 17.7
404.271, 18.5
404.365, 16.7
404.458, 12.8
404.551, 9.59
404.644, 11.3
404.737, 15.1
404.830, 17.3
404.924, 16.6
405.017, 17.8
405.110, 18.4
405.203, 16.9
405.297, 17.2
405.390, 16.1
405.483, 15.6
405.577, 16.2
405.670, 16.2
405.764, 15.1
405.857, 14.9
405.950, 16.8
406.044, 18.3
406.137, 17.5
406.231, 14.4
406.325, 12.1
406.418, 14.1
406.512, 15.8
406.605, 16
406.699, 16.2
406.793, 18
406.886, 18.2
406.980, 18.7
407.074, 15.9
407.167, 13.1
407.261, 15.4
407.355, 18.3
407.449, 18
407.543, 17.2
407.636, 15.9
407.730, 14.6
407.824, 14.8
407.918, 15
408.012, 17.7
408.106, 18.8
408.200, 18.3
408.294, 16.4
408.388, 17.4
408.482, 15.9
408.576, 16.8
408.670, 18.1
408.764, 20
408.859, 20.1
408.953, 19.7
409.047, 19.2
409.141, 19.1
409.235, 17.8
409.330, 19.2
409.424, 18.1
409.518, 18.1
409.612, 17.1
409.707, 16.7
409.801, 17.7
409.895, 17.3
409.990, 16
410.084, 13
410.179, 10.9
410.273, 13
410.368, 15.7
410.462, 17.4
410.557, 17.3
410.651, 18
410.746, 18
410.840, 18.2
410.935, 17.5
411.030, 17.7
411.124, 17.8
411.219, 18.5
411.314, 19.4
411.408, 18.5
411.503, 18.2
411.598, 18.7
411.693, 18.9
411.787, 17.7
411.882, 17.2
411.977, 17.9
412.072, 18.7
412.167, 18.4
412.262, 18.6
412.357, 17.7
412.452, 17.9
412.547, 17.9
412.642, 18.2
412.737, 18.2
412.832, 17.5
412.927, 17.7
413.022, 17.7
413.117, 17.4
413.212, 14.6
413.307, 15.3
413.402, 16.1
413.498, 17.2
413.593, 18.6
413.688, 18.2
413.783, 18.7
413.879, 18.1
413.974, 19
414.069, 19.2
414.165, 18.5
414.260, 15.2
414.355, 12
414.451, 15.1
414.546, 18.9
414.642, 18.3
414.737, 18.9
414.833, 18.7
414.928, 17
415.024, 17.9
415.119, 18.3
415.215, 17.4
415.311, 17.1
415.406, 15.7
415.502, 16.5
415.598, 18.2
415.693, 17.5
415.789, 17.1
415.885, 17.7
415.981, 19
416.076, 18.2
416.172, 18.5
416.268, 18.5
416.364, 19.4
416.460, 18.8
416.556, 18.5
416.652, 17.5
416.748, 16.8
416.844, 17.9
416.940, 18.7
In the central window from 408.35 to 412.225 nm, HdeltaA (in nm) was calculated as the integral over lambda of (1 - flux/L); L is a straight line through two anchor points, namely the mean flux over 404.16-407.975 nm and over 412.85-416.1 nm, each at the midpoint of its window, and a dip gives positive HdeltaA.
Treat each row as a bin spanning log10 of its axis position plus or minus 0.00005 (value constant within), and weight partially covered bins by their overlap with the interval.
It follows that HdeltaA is -0.21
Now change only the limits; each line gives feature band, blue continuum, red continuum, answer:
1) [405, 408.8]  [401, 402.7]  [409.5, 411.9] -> 0.11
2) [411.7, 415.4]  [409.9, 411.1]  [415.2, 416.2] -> -0.13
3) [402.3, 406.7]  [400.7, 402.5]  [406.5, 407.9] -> 0.11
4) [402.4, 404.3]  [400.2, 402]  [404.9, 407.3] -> -0.06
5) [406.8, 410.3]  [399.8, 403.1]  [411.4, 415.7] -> 0.04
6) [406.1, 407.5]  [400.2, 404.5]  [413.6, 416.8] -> 0.08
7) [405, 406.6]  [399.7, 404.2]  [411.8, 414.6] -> 0.08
